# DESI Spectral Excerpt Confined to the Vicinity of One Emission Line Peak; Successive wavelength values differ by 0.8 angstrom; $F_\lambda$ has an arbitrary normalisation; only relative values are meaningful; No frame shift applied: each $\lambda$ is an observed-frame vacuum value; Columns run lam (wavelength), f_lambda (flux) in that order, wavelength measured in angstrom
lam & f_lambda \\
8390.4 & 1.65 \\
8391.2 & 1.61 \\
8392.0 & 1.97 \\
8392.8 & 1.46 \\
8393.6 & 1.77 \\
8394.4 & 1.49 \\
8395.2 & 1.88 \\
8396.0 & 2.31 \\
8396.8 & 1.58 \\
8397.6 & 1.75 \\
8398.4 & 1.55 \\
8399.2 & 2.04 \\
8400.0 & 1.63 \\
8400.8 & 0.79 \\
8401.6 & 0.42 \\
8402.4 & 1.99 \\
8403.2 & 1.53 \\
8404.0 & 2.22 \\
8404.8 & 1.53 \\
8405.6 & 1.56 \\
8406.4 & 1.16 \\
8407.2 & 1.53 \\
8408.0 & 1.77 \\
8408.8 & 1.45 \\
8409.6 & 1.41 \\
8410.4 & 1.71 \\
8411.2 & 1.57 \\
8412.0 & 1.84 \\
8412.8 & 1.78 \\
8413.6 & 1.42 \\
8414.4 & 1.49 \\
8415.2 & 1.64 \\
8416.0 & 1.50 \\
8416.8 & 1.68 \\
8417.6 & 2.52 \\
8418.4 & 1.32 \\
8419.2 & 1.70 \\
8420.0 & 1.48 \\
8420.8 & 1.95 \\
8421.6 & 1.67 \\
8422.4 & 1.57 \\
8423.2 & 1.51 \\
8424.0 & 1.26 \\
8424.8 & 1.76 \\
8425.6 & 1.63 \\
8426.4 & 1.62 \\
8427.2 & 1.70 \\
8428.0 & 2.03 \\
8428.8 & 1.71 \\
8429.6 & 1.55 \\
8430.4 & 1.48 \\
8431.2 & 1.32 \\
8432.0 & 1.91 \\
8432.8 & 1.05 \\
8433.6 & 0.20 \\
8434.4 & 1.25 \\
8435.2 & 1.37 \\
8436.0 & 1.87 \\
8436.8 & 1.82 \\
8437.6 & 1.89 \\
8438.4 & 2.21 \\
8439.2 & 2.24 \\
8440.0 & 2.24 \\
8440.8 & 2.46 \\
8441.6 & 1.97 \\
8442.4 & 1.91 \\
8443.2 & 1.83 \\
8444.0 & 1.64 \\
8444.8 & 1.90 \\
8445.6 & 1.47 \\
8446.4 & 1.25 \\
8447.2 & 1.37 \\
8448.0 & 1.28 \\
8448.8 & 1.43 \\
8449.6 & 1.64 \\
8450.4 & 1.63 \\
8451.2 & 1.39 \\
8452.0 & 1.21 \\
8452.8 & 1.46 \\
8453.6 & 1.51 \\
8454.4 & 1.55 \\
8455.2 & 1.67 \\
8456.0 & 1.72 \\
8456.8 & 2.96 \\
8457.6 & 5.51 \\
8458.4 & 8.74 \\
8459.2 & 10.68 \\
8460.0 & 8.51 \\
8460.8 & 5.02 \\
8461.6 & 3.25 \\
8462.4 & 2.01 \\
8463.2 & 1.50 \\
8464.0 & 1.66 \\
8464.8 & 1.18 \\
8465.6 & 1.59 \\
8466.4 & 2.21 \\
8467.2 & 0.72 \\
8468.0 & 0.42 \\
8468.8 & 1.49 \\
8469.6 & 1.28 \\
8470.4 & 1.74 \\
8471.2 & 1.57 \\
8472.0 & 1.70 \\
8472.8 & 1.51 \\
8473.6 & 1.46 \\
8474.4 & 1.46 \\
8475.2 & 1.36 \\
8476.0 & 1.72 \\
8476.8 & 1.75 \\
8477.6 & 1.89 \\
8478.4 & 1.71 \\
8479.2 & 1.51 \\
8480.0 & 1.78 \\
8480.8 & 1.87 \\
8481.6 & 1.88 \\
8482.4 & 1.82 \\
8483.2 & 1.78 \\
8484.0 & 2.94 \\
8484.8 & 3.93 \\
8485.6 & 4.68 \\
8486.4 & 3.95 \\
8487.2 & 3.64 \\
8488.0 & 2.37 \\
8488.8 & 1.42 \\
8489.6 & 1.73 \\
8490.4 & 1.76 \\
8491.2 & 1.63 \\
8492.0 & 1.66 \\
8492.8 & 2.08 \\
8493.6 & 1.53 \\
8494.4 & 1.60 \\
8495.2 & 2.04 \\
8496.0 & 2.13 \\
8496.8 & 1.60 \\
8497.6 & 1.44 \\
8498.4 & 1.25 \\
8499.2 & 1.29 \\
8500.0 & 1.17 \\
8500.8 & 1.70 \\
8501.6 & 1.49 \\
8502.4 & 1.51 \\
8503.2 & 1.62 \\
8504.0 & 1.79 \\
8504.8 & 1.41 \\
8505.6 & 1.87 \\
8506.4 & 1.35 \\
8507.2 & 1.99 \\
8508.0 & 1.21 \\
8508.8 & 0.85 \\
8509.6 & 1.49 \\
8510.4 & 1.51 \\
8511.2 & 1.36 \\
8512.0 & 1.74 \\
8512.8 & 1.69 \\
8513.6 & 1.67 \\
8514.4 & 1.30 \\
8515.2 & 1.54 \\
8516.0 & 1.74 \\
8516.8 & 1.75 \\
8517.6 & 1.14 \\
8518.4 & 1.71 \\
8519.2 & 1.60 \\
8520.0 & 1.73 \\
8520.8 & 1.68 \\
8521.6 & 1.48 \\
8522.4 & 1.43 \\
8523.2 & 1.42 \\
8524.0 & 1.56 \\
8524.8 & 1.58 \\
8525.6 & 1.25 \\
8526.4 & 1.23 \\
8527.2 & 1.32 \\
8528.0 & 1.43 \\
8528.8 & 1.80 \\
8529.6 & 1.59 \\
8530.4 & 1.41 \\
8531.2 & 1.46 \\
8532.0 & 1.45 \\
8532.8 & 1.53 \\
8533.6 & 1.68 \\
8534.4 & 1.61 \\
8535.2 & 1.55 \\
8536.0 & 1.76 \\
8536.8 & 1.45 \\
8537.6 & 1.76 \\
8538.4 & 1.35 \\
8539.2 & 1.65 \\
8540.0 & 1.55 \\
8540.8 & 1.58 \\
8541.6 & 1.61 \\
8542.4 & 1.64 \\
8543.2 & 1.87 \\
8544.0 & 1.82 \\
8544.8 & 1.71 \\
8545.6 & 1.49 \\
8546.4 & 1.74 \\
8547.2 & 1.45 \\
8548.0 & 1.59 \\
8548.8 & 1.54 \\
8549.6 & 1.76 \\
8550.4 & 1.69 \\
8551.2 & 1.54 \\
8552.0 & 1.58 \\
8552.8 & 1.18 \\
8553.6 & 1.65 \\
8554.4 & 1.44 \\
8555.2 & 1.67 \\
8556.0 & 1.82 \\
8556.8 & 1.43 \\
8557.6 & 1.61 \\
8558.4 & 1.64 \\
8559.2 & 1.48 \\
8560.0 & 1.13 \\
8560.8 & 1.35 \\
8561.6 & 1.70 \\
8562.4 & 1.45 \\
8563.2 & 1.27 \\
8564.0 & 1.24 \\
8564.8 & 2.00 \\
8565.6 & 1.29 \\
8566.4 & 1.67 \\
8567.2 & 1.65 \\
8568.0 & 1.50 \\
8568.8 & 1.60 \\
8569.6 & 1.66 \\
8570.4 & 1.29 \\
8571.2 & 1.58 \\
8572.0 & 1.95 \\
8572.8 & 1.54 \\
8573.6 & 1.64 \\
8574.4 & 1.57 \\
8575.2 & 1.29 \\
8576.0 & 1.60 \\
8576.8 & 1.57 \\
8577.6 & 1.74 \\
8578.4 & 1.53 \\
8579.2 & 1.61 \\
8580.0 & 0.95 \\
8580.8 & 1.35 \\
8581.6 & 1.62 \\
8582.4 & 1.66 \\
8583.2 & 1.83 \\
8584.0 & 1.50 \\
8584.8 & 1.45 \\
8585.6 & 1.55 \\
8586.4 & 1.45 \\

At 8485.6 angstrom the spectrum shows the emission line [N II]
